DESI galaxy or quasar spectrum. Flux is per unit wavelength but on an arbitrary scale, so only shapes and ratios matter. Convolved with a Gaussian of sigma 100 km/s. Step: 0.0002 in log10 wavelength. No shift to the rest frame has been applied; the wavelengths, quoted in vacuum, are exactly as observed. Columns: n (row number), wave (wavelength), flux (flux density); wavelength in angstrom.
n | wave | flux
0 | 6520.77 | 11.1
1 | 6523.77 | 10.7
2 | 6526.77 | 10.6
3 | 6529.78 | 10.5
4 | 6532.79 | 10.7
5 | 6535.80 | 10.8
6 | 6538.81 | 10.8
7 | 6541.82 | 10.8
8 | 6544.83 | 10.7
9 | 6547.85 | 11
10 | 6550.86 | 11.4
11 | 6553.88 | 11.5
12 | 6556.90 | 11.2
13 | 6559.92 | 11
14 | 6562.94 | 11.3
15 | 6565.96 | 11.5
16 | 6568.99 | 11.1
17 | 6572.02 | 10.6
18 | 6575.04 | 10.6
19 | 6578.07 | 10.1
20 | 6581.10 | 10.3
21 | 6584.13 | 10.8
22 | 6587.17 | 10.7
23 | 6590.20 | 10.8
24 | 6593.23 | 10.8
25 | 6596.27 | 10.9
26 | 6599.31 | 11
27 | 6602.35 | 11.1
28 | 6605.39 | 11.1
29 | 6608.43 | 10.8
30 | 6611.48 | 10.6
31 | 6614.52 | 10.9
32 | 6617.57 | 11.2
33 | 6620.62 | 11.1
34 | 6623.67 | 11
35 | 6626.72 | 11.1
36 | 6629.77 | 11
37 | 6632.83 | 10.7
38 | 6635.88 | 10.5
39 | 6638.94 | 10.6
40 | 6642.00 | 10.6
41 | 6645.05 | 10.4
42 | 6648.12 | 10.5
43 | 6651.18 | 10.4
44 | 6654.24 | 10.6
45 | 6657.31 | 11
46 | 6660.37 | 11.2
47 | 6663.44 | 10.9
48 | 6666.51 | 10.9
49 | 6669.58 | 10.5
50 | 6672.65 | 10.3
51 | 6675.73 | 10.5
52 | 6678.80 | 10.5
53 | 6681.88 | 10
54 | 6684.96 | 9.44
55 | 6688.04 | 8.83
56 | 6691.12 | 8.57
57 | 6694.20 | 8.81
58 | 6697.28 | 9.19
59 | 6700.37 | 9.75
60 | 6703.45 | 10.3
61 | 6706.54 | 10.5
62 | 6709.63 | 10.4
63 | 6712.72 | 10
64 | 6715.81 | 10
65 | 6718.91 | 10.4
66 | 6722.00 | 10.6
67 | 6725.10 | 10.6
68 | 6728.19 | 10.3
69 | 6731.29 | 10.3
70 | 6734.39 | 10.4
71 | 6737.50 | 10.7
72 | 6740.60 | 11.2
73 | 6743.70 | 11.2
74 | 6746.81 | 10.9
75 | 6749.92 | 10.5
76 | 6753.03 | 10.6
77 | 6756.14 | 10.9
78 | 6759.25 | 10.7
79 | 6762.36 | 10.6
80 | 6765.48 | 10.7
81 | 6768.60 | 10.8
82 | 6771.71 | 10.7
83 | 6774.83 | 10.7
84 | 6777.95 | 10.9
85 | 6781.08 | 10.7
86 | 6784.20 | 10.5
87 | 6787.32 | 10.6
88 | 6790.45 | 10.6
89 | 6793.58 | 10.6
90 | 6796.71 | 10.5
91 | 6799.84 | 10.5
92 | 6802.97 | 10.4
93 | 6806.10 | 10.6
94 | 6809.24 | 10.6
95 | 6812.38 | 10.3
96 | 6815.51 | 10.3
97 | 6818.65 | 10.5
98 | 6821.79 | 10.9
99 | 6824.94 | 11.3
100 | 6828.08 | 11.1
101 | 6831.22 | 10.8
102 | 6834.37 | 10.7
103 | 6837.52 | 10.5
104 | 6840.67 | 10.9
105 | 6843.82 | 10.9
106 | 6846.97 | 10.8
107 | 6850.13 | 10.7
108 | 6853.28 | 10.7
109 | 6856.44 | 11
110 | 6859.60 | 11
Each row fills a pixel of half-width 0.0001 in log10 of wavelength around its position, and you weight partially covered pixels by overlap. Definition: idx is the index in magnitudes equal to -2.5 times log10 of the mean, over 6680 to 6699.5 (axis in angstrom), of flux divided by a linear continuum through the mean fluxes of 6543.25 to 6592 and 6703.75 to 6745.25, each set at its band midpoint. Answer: 0.16 mag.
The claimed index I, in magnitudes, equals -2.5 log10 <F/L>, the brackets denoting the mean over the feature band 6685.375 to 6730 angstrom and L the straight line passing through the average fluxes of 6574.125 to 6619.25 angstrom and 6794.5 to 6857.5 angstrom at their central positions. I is 0.09 mag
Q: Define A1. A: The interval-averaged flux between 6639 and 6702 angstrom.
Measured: 10.2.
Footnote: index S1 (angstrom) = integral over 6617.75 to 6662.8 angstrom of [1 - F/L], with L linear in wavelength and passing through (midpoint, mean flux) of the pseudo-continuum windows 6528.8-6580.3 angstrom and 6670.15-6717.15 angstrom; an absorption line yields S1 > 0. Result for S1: -2.4 angstrom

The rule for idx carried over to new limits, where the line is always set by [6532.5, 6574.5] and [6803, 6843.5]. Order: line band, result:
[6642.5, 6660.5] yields 0.03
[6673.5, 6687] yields 0.08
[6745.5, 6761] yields 0.01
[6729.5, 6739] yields 0.04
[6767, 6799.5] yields 0.01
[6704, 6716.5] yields 0.06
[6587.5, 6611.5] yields 0.01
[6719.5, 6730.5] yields 0.03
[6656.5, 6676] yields 0.01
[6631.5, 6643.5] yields 0.03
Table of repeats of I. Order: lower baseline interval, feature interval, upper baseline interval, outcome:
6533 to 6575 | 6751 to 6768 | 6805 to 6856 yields 0.01 mag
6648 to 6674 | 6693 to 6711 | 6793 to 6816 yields 0.09 mag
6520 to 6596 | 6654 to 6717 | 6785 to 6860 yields 0.07 mag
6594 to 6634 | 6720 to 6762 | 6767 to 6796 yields 0.01 mag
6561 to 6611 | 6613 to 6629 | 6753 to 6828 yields -0.02 mag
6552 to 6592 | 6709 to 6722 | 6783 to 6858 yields 0.06 mag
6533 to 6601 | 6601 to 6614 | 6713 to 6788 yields -0.01 mag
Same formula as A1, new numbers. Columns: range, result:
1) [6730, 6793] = 10.7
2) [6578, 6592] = 10.6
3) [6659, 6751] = 10.3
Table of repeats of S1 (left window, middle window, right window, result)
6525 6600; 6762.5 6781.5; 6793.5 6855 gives 0.0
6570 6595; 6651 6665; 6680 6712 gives -1.3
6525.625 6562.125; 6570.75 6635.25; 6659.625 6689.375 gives -1.1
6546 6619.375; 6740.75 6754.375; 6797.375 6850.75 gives -0.1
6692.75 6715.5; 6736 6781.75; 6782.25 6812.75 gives -2.4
